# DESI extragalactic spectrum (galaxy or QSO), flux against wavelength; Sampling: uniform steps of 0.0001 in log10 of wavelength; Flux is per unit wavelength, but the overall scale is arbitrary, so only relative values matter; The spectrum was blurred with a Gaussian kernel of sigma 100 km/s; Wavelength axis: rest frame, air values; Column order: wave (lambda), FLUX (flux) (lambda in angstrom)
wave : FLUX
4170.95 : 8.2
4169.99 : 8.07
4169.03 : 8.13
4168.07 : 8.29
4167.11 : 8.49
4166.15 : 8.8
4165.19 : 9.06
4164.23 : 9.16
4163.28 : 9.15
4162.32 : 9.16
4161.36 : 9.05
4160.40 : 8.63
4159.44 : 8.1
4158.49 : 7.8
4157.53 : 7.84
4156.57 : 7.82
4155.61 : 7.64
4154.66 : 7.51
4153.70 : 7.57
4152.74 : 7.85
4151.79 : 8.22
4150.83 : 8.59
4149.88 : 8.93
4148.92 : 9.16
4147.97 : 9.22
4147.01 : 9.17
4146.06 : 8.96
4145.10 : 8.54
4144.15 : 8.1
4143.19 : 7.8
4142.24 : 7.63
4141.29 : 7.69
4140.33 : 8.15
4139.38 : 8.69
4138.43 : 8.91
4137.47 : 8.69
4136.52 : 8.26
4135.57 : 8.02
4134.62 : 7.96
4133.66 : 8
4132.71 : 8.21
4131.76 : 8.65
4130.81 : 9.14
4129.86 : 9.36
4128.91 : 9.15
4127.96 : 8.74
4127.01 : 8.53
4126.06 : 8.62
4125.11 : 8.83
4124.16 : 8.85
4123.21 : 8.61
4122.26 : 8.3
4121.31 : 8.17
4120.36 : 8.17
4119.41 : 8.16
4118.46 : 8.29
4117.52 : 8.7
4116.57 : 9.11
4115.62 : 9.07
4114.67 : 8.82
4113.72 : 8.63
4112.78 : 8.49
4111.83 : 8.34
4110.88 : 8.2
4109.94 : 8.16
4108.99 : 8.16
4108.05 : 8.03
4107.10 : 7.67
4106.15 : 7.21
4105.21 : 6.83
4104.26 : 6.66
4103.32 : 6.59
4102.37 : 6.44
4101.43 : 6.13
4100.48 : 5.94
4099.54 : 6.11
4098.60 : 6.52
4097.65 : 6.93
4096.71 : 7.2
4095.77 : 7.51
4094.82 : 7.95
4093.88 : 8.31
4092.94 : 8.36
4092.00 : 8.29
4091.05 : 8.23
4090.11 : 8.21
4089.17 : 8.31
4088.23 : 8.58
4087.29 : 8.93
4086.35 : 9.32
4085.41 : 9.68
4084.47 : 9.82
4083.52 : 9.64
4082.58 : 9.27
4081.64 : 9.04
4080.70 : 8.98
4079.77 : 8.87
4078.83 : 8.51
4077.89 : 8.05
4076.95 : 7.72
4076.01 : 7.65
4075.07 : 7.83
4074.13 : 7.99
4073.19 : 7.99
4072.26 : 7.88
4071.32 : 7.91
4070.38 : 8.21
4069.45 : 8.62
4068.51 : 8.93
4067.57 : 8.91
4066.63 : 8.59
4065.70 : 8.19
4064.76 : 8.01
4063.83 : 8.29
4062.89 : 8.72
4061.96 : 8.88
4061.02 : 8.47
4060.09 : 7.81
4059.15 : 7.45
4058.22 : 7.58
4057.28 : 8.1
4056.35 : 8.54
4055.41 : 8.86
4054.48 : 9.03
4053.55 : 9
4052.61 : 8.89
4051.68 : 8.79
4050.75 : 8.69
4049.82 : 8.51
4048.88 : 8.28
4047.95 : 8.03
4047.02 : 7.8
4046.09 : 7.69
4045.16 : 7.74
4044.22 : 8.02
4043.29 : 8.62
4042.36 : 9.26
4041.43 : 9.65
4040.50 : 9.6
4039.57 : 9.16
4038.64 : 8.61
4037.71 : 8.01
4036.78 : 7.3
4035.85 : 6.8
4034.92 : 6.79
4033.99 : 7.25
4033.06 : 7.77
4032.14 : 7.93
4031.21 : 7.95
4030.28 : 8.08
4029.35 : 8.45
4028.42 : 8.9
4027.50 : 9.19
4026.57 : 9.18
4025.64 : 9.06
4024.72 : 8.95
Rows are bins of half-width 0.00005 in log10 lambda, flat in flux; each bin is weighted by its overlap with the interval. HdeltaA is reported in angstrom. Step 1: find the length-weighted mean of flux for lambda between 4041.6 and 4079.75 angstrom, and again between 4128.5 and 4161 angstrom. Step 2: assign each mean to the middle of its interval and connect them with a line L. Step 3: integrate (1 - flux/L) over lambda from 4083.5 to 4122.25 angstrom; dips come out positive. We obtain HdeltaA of 1.64 angstrom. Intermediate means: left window 8.32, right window 8.35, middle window 7.98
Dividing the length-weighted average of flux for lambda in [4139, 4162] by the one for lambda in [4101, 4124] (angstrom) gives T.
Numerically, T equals 1.04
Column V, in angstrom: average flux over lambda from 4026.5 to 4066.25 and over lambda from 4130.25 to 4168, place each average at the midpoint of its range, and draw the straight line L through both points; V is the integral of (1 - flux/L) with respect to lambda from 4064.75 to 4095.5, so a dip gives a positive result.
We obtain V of -0.6 angstrom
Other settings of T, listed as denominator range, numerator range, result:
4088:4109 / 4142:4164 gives 1.14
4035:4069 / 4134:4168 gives 1.00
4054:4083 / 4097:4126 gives 0.94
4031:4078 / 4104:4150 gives 1.02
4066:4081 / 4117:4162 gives 1.01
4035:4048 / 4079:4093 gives 1.08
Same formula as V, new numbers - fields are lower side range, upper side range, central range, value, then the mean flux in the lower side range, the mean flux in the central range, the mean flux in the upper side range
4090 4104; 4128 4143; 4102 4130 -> -1.42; 7.21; 8.22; 8.43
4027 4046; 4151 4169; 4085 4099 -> 0.22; 8.24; 8.16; 8.34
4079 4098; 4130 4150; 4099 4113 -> 2.14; 8.58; 7.24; 8.48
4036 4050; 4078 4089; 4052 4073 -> 0.77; 8.38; 8.4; 9.09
